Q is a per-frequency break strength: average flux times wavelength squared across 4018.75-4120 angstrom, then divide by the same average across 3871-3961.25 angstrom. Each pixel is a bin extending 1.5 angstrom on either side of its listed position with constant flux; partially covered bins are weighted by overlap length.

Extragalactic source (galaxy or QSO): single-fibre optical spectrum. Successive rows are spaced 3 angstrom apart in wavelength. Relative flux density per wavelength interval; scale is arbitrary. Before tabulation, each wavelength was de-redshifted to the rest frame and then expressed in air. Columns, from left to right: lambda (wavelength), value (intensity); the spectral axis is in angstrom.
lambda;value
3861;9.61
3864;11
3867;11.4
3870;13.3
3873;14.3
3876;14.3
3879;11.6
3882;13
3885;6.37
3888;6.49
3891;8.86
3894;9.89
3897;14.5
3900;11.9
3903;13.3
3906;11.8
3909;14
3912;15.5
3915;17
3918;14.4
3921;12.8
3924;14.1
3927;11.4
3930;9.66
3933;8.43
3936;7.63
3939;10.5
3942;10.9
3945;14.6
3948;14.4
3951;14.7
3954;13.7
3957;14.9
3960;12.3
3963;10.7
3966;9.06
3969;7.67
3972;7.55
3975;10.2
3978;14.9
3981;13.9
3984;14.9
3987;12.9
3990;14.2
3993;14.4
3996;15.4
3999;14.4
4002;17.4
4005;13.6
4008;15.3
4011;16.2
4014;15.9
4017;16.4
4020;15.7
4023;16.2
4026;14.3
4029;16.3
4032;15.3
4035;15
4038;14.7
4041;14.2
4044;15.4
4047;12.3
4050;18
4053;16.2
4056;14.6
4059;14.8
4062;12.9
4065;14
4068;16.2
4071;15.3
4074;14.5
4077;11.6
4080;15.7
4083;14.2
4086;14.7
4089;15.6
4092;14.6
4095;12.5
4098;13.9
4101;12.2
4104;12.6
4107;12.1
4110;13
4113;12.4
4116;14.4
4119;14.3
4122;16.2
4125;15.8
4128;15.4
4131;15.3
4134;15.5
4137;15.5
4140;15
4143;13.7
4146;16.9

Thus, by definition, 1.27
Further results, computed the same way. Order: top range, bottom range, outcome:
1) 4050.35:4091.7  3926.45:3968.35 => 1.35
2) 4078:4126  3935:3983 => 1.27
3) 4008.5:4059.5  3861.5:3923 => 1.35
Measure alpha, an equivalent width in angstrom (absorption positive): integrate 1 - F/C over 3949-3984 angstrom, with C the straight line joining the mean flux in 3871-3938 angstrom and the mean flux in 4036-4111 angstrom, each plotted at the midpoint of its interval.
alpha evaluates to 2.16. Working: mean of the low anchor 11.9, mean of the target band 12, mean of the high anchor 14.2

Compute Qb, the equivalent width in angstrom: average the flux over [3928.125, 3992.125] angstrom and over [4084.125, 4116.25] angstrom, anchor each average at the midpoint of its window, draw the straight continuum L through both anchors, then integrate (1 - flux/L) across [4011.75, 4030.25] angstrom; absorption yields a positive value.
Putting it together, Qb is -4.9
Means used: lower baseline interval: 11.8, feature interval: 15.8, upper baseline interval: 13.4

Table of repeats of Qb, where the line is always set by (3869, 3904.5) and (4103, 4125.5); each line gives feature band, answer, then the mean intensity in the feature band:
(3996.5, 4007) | -2.10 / 15.2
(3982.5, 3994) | -1.46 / 14.1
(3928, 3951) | 1.68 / 11.1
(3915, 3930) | -1.76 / 13.2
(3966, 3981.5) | 2.37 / 10.5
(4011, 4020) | -2.33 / 16.1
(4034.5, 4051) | -2.25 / 14.8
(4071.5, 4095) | -1.49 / 14.3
